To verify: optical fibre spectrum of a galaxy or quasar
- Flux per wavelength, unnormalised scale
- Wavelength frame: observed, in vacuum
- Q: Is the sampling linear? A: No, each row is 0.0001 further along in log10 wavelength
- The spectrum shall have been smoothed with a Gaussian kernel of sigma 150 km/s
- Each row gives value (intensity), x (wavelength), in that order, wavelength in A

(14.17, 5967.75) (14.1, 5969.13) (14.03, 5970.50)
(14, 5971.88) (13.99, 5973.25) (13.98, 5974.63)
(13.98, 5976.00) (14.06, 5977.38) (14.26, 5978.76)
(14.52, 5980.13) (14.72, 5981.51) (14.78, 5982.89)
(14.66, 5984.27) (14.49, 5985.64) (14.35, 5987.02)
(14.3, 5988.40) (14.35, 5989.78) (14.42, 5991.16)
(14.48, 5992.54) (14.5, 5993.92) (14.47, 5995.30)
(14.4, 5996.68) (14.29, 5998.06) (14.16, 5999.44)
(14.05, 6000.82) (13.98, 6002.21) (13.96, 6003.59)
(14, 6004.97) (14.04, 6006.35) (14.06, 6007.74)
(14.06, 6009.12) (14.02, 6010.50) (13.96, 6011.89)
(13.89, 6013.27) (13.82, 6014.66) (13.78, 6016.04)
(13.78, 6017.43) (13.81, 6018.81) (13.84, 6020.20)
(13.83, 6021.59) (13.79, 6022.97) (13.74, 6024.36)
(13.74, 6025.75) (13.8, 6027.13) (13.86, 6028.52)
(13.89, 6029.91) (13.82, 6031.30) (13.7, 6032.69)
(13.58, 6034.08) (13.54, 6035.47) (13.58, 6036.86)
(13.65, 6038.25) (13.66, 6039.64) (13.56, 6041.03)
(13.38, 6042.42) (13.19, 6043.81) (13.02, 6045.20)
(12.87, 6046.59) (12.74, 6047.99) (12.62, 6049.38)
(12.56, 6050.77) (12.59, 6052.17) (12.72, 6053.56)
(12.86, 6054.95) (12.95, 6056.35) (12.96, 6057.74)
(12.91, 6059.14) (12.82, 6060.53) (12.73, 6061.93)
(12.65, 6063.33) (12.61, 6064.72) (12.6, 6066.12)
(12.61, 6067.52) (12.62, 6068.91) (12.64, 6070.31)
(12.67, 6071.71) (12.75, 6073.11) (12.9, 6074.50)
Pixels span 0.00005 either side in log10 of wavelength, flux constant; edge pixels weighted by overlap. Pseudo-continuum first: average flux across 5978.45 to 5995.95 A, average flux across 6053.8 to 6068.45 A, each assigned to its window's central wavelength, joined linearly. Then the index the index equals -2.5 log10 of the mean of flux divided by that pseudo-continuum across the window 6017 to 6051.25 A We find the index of -0.01 mag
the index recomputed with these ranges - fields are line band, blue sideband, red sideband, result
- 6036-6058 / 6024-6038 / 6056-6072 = 0.014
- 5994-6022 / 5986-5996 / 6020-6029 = 0.006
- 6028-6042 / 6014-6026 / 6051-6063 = -0.023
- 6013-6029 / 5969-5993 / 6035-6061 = -0.019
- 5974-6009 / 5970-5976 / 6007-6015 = -0.023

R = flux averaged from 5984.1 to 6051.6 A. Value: 13.8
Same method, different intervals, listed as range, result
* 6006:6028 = 13.9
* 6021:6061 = 13.3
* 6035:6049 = 13.3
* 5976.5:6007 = 14.3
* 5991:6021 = 14.1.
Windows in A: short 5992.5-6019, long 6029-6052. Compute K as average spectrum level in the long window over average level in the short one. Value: 0.9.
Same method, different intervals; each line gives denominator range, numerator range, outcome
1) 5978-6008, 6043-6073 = 0.89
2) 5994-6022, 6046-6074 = 0.91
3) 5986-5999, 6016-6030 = 0.96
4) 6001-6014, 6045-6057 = 0.91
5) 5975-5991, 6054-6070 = 0.89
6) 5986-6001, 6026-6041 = 0.95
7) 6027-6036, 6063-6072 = 0.92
